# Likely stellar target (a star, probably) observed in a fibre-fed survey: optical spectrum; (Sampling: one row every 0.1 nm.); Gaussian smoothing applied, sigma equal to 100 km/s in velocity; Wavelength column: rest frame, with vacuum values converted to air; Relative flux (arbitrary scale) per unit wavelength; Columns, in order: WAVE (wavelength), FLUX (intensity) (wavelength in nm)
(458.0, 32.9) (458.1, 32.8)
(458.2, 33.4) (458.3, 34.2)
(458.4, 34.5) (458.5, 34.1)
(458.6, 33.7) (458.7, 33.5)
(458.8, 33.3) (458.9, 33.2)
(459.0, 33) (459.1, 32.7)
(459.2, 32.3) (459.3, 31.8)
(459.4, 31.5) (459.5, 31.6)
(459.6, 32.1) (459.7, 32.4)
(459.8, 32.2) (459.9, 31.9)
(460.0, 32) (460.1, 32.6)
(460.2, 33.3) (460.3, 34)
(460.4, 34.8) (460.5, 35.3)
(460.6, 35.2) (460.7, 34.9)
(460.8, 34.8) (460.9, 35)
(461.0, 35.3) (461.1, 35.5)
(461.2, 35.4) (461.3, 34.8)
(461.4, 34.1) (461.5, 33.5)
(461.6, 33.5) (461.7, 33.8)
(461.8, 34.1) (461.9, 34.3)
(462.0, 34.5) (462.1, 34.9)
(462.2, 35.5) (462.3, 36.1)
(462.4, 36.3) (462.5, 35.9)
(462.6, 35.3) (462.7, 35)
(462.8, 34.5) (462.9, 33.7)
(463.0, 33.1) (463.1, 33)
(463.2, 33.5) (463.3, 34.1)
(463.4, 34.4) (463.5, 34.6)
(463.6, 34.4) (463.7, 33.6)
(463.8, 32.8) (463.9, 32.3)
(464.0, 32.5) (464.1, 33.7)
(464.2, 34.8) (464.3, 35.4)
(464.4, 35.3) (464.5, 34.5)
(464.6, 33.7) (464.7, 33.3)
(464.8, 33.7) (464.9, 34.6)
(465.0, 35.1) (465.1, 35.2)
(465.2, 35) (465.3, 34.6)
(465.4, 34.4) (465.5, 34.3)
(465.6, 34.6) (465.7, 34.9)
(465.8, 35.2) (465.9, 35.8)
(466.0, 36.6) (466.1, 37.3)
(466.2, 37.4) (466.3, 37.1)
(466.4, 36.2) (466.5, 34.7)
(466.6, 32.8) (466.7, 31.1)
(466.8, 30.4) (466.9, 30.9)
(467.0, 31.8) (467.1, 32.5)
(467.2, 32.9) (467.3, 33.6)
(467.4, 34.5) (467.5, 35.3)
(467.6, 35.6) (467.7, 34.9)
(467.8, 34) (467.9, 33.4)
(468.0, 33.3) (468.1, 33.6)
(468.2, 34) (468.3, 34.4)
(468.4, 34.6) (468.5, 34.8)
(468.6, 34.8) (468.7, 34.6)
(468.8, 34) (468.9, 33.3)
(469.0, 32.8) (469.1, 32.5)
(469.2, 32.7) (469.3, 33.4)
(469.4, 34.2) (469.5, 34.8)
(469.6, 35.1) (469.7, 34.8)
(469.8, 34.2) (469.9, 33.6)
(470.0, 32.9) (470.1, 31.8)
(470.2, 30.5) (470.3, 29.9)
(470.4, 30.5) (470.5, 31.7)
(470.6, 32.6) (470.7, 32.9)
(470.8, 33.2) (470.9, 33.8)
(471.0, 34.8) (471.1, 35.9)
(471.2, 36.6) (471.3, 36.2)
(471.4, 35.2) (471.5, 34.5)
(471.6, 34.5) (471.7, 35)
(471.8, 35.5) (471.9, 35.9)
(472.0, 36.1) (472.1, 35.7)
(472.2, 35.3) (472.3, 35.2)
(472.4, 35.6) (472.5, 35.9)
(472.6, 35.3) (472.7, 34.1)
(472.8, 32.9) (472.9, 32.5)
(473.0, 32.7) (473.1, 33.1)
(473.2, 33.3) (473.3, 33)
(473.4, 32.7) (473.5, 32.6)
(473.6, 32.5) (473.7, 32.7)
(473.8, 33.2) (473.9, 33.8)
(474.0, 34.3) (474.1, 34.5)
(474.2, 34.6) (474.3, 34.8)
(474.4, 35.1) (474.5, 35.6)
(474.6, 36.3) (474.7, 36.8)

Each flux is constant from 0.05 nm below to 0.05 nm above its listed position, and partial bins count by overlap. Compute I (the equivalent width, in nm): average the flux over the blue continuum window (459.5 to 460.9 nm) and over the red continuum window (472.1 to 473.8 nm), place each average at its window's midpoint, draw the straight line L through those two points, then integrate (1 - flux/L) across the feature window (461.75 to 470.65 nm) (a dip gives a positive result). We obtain -0.11 nm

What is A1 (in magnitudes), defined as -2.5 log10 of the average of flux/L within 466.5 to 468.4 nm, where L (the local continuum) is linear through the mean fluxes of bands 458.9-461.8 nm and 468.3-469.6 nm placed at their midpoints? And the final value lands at 0.02 mag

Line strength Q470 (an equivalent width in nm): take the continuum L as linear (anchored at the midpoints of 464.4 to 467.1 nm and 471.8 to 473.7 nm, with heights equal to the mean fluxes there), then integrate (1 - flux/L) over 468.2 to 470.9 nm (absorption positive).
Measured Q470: 0.077 nm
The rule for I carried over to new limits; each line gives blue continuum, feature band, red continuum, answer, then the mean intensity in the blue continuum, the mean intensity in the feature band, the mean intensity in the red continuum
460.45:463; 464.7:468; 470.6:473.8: 0.02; 34.8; 34.4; 34.3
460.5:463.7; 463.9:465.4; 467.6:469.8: 0.00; 34.6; 34.3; 34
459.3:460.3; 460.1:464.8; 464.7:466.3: -0.10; 32.2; 34.4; 35.2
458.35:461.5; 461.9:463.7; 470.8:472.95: -0.04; 33.6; 34.6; 35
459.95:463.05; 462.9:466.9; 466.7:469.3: -0.04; 34.5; 34.3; 33.5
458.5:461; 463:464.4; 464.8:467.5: 0.01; 33.3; 33.8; 34.4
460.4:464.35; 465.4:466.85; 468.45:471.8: -0.03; 34.5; 34.9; 33.7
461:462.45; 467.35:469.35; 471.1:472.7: 0.07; 34.8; 34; 35.5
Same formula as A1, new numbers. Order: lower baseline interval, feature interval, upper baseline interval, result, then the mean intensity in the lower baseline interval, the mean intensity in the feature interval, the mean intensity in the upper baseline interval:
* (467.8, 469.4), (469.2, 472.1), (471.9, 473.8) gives -0.002 mag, 33.8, 33.9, 34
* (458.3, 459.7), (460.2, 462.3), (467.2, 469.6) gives -0.048 mag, 32.9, 34.7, 34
